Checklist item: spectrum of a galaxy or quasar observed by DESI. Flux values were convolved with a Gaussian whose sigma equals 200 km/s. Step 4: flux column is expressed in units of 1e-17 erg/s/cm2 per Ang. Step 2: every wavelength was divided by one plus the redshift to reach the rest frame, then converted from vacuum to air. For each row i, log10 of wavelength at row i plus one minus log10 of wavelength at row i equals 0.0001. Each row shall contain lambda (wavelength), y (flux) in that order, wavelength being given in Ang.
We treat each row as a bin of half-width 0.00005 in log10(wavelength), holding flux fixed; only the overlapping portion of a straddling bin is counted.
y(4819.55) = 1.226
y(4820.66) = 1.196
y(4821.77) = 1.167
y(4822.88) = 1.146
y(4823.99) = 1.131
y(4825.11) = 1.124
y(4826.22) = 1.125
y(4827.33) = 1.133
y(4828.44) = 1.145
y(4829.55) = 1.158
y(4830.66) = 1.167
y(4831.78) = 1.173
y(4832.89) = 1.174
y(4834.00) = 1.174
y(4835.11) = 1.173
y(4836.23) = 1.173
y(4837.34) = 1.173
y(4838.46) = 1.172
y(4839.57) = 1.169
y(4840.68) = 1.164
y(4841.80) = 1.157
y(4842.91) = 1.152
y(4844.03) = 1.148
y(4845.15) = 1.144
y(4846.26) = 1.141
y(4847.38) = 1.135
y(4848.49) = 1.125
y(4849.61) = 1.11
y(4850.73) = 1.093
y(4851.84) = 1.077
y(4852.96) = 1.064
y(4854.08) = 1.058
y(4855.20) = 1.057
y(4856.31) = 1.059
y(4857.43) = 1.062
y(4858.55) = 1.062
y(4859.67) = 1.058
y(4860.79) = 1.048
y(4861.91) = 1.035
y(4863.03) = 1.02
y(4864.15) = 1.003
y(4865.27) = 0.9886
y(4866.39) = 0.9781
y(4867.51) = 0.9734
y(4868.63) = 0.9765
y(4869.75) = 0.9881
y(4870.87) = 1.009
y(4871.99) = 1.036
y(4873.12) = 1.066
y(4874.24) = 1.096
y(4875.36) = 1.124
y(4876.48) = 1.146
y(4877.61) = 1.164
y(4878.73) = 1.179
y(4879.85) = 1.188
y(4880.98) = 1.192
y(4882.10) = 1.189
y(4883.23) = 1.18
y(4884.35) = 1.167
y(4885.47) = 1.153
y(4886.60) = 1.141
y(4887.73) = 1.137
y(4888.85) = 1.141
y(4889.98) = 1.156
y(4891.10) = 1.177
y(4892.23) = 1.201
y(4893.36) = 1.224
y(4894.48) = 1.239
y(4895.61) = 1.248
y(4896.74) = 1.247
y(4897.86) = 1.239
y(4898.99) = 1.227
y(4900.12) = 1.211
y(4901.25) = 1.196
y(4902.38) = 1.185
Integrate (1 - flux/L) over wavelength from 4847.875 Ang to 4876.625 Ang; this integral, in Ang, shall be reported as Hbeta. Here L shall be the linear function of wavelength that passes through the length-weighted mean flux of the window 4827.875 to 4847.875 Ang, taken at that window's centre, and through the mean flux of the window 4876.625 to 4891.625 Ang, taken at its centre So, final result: 2.8 Ang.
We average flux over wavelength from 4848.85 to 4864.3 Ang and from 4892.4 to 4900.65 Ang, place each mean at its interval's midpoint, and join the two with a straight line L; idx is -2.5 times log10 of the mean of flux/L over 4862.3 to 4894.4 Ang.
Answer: 0.04 mag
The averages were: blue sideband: 1.06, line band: 1.11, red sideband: 1.23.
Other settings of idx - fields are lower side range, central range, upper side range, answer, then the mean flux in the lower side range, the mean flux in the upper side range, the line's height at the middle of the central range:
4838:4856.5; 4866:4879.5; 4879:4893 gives 0.086 mag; 1.12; 1.17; 1.15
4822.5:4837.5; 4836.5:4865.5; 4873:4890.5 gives 0.055 mag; 1.15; 1.15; 1.15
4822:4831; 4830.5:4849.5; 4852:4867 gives -0.057 mag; 1.14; 1.04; 1.1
